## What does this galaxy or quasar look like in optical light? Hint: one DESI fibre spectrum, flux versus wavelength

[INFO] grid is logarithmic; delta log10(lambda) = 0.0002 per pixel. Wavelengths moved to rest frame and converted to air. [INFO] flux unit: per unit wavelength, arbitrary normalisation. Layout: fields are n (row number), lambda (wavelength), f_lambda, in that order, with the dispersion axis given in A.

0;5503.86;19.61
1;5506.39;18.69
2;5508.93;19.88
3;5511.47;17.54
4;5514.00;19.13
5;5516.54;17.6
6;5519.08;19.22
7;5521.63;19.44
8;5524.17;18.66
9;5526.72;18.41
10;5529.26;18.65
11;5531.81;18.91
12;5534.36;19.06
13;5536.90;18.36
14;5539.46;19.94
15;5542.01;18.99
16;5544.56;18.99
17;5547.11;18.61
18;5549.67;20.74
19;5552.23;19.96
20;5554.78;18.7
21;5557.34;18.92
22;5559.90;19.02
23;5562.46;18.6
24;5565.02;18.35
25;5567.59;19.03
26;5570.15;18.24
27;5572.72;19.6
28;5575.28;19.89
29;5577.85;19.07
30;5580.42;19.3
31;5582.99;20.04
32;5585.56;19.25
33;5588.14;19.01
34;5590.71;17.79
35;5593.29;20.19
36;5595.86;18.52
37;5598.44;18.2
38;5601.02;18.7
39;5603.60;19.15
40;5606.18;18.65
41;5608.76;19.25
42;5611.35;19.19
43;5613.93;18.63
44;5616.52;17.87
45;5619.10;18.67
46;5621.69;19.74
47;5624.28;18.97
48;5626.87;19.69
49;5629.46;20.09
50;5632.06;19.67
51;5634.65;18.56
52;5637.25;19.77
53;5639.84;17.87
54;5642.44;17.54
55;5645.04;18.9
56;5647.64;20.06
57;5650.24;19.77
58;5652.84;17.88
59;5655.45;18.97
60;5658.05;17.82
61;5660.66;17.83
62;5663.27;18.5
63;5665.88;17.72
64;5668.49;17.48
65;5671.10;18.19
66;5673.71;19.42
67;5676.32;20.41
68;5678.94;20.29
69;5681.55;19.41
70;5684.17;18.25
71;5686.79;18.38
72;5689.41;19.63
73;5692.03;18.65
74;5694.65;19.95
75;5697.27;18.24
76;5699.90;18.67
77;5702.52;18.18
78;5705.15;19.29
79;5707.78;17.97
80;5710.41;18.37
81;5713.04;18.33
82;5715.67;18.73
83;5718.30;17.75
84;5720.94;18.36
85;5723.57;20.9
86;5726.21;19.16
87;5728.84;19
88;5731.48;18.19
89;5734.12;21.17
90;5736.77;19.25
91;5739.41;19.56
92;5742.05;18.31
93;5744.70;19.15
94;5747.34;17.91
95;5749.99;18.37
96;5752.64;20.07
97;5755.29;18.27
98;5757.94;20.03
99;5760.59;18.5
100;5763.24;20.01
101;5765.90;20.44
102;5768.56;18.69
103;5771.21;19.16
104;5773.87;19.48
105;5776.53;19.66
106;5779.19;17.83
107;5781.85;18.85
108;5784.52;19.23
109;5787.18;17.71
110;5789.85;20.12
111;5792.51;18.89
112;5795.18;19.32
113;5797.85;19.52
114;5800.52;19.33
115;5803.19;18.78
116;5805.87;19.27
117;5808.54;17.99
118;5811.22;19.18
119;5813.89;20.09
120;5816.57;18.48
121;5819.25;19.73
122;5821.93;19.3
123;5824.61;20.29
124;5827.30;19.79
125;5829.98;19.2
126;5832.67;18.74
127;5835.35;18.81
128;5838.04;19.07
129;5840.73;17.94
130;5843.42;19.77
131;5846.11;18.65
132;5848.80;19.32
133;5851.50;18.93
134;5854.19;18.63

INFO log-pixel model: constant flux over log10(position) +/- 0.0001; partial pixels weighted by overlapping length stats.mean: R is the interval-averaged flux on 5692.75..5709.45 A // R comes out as 18.7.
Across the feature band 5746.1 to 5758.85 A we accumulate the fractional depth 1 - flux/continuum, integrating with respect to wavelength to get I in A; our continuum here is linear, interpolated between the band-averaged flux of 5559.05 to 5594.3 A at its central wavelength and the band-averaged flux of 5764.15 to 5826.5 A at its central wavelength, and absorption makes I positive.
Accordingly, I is 0.2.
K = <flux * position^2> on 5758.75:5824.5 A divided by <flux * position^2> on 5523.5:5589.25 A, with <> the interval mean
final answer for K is 1.1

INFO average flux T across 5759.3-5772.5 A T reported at 19.4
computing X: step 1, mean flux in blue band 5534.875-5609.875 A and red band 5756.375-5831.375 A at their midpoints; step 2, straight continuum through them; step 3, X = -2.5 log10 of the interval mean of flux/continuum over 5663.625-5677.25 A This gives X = 0.032 mag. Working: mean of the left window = 19.1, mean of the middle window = 18.6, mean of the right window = 19.2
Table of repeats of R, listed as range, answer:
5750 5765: 19.3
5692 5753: 18.9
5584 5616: 18.9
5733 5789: 19.1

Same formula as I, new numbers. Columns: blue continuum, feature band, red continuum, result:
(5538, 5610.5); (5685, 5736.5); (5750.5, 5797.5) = 0.7 A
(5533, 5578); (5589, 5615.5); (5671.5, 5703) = 0.4 A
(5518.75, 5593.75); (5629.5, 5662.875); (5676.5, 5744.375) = 0.5 A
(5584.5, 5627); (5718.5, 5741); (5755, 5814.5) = -0.3 A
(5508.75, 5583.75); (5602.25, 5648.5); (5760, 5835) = 0.2 A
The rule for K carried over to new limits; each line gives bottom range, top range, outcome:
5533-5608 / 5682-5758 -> 1.04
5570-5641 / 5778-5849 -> 1.08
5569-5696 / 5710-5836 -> 1.06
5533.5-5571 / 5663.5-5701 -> 1.04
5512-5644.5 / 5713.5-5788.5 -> 1.07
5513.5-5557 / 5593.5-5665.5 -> 1.02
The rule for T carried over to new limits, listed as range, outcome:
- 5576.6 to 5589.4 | 19.3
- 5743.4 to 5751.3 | 18.5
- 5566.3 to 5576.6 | 19.2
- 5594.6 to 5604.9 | 18.6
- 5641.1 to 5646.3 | 18.2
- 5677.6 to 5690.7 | 19.2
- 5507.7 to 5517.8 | 18.5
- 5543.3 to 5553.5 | 19.6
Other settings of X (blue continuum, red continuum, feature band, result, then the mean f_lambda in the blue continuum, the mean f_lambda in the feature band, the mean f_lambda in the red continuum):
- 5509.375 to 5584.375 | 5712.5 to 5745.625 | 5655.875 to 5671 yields 0.06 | 19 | 18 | 19.1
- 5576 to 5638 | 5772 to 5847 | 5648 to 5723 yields 0.02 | 19.1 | 18.7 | 19.1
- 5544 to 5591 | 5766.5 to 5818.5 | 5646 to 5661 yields 0.02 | 19.1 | 18.8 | 19.1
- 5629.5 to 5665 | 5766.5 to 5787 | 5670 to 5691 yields -0.03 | 18.7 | 19.3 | 19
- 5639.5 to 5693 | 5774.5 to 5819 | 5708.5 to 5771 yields -0.01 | 18.7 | 19.1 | 19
